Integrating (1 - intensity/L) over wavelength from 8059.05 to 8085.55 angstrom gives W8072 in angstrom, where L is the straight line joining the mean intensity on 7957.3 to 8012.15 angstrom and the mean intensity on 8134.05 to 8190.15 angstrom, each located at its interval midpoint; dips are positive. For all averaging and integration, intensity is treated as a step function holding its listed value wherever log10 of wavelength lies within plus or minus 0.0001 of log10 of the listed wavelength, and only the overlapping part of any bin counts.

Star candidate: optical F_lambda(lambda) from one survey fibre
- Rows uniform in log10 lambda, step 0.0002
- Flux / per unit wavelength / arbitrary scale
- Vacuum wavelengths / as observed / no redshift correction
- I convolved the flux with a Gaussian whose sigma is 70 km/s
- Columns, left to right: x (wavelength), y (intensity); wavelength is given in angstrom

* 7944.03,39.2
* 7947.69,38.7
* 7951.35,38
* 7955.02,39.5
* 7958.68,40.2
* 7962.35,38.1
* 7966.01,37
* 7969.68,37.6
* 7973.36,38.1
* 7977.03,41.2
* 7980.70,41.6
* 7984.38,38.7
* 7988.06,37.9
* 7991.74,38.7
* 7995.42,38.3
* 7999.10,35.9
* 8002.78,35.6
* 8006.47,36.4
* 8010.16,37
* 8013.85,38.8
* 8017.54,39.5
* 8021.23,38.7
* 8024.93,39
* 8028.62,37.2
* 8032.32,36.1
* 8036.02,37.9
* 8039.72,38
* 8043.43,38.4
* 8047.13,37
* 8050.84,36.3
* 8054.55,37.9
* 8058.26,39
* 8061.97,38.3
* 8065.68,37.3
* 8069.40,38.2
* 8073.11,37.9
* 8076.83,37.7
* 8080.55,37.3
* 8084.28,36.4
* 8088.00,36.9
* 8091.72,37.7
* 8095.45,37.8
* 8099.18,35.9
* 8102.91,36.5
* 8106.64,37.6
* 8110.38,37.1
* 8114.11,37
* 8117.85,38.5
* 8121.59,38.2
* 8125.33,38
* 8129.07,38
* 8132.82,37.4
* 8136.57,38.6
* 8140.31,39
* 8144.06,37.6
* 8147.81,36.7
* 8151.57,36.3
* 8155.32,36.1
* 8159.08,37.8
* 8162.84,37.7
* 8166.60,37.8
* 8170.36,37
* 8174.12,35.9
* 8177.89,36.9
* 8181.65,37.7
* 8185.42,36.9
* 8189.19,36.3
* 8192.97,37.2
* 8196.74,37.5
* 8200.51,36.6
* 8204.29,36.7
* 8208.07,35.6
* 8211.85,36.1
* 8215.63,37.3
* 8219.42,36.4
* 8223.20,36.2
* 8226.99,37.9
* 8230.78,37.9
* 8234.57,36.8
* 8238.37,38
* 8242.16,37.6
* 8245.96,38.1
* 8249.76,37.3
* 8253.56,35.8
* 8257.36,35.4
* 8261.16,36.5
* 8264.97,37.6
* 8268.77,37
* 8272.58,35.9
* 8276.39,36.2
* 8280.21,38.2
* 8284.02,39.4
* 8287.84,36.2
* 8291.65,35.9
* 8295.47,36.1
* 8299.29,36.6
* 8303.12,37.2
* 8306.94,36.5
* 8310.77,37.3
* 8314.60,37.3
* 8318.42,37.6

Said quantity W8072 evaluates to 0.02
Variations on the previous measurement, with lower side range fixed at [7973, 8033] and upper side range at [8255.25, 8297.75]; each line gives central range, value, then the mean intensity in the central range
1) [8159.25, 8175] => 0.0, 37.3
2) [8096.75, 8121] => 0.3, 37.2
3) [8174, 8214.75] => 0.5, 36.7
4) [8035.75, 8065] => 0.1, 37.8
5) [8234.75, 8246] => -0.2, 37.7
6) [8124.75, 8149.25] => -0.3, 37.9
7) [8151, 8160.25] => 0.2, 36.7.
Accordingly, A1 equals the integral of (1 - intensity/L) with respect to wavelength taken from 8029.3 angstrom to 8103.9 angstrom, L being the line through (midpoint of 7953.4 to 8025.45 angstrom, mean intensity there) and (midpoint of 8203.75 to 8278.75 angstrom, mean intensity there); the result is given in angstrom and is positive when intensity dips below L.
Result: 0.9 angstrom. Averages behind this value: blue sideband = 38.4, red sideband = 36.8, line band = 37.4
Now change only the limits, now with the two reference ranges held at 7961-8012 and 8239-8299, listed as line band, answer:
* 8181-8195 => 0.1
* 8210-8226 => 0.2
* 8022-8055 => 0.2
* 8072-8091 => 0.2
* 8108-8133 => -0.2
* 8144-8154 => 0.2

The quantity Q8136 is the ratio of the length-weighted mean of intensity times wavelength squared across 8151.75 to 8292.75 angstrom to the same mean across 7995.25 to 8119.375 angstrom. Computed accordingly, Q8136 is 1.0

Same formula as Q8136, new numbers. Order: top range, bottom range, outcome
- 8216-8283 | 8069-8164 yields 1.02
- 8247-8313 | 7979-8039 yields 1.04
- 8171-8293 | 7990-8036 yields 1.04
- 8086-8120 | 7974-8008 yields 1.00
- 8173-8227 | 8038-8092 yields 1.01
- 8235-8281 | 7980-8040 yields 1.04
